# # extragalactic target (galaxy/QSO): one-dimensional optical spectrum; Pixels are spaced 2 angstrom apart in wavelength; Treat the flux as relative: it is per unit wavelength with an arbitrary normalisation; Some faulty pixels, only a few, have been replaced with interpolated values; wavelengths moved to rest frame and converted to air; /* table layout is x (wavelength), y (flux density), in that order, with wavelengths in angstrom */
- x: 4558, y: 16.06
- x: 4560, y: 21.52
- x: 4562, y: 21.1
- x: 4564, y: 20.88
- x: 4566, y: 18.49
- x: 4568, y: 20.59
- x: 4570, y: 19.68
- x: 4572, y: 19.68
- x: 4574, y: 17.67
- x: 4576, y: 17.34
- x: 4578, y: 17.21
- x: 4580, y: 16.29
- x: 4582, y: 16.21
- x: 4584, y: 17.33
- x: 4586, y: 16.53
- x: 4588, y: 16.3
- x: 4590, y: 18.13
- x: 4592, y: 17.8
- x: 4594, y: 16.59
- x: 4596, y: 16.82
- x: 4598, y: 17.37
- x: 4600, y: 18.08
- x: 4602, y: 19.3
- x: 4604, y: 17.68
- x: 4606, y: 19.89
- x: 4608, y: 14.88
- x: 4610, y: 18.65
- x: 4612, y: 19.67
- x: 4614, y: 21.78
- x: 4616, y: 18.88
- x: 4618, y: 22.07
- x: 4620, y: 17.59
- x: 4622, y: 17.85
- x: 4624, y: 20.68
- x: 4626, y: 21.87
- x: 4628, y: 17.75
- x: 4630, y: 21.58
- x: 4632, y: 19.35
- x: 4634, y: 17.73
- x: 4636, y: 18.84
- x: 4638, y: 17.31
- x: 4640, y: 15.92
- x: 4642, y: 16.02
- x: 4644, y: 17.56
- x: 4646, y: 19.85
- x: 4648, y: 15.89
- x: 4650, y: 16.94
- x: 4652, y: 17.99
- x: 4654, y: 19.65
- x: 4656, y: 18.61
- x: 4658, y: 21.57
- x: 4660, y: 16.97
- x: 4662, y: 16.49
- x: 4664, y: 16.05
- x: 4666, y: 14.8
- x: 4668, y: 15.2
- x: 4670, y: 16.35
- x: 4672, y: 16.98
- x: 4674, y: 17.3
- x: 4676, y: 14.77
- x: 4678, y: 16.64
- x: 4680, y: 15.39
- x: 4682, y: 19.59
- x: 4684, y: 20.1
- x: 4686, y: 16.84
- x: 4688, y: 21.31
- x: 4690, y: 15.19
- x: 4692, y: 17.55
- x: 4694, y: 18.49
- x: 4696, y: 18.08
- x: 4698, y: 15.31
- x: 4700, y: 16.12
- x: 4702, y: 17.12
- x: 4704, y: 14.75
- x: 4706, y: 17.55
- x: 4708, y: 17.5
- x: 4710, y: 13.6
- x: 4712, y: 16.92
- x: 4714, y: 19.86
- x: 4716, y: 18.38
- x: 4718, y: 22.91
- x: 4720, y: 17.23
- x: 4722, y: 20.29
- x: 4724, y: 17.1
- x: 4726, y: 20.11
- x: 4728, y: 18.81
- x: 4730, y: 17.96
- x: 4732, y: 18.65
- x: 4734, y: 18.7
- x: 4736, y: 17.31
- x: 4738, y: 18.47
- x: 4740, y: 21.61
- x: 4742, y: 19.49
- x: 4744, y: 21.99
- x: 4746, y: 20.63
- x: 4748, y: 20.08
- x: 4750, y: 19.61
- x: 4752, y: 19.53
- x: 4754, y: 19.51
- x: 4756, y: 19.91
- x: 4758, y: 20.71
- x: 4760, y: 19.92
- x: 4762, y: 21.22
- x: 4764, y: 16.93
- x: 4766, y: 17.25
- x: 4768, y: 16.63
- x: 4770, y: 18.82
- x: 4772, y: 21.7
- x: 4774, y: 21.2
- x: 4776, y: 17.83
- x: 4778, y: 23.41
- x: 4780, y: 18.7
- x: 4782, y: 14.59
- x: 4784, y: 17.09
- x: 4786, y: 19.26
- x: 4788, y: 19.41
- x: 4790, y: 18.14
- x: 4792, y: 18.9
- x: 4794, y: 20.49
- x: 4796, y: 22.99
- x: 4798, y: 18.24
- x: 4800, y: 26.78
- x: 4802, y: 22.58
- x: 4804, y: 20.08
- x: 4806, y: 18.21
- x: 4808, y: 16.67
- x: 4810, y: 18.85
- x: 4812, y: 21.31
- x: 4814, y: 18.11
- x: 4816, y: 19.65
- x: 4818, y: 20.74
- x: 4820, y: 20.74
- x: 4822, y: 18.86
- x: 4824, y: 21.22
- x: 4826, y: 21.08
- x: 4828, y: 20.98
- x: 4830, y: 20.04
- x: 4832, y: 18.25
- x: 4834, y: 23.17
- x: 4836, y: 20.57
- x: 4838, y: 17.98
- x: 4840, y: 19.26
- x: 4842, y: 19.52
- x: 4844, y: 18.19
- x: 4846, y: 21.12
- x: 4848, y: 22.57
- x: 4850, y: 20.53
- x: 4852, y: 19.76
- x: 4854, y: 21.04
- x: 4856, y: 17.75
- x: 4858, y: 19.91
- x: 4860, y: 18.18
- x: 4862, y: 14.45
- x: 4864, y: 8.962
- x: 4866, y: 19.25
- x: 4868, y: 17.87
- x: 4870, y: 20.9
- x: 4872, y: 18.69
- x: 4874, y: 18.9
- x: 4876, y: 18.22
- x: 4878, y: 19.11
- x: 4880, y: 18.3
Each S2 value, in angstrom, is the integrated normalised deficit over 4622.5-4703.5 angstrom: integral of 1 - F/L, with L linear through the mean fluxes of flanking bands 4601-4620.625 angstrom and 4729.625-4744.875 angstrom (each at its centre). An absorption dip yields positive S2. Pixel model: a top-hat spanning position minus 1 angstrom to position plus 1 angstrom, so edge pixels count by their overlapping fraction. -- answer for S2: 6.3 angstrom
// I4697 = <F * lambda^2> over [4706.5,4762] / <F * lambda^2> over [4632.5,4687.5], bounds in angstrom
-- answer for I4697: 1.14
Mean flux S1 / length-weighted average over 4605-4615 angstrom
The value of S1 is 19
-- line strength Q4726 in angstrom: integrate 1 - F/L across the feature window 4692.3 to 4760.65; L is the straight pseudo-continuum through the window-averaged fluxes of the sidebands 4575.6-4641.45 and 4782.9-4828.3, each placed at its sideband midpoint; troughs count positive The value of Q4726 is 2.31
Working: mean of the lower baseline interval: 18.2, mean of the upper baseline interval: 20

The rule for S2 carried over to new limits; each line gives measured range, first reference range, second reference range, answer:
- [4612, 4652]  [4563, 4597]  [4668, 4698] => -2.6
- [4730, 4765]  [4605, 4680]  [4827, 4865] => -2.0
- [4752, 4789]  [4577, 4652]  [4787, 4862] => 0.7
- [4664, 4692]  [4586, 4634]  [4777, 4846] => 3.1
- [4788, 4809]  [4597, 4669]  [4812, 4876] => -1.3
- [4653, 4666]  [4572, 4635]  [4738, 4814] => 0.6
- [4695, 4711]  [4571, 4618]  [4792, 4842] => 2.3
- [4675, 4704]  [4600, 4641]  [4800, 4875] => 2.8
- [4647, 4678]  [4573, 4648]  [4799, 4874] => 2.4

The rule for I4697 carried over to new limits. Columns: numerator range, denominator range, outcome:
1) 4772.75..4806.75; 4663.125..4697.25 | 1.22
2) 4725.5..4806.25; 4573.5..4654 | 1.16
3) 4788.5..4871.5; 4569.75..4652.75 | 1.18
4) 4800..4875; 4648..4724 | 1.19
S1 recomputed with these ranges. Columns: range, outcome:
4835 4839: 19.3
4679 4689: 18.6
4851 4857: 19.5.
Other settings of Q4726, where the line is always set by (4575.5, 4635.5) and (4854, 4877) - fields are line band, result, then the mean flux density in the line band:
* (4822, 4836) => -2.2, 20.6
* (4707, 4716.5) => 0.5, 17.2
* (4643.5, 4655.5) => 0.1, 18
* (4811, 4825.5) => -1.9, 20.1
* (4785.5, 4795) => -0.7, 19.2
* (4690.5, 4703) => 0.7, 17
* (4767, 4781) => -1.4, 19.8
